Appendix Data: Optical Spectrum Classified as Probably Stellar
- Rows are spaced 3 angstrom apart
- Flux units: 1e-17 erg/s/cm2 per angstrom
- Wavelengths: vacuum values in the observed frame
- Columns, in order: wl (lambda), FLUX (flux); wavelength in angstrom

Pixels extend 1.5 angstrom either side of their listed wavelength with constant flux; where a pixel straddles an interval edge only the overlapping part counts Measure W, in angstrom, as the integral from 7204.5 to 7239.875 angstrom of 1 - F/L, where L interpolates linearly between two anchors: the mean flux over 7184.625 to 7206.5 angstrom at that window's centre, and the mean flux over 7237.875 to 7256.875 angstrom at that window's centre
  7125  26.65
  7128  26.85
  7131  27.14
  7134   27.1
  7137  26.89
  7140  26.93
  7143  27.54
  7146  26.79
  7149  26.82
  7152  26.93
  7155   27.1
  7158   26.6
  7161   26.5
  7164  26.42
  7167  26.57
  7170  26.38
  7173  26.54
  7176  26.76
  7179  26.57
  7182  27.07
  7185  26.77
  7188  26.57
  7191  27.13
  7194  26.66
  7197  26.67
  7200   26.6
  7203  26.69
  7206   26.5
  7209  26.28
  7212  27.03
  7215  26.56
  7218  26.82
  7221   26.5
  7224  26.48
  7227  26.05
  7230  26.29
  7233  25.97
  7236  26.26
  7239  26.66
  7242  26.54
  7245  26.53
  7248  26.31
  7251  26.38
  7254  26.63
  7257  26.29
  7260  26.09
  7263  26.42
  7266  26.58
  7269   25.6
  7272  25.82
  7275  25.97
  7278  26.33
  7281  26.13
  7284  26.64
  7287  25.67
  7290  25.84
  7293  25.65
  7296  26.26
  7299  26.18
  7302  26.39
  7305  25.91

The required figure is 0.2 angstrom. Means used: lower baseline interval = 26.7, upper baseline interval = 26.5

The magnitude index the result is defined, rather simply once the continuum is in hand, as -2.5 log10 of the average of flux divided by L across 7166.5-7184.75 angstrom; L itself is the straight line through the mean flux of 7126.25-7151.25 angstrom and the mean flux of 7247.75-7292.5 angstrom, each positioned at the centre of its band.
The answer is 0.004 mag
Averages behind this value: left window 27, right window 26.2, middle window 26.7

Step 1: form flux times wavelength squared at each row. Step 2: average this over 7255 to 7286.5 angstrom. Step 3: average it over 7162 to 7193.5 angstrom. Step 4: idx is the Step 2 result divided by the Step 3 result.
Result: 1.01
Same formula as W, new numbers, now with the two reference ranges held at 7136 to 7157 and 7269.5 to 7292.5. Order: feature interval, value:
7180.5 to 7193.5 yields -0.1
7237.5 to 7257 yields -0.2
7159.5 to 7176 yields 0.2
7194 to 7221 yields -0.1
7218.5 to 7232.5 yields 0.0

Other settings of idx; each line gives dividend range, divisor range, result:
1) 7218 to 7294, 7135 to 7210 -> 1.00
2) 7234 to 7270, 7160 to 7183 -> 1.01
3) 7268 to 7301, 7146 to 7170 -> 1.01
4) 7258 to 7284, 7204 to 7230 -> 1.00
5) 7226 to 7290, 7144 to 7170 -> 1.01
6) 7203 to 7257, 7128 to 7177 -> 1.01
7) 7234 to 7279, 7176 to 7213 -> 1.00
